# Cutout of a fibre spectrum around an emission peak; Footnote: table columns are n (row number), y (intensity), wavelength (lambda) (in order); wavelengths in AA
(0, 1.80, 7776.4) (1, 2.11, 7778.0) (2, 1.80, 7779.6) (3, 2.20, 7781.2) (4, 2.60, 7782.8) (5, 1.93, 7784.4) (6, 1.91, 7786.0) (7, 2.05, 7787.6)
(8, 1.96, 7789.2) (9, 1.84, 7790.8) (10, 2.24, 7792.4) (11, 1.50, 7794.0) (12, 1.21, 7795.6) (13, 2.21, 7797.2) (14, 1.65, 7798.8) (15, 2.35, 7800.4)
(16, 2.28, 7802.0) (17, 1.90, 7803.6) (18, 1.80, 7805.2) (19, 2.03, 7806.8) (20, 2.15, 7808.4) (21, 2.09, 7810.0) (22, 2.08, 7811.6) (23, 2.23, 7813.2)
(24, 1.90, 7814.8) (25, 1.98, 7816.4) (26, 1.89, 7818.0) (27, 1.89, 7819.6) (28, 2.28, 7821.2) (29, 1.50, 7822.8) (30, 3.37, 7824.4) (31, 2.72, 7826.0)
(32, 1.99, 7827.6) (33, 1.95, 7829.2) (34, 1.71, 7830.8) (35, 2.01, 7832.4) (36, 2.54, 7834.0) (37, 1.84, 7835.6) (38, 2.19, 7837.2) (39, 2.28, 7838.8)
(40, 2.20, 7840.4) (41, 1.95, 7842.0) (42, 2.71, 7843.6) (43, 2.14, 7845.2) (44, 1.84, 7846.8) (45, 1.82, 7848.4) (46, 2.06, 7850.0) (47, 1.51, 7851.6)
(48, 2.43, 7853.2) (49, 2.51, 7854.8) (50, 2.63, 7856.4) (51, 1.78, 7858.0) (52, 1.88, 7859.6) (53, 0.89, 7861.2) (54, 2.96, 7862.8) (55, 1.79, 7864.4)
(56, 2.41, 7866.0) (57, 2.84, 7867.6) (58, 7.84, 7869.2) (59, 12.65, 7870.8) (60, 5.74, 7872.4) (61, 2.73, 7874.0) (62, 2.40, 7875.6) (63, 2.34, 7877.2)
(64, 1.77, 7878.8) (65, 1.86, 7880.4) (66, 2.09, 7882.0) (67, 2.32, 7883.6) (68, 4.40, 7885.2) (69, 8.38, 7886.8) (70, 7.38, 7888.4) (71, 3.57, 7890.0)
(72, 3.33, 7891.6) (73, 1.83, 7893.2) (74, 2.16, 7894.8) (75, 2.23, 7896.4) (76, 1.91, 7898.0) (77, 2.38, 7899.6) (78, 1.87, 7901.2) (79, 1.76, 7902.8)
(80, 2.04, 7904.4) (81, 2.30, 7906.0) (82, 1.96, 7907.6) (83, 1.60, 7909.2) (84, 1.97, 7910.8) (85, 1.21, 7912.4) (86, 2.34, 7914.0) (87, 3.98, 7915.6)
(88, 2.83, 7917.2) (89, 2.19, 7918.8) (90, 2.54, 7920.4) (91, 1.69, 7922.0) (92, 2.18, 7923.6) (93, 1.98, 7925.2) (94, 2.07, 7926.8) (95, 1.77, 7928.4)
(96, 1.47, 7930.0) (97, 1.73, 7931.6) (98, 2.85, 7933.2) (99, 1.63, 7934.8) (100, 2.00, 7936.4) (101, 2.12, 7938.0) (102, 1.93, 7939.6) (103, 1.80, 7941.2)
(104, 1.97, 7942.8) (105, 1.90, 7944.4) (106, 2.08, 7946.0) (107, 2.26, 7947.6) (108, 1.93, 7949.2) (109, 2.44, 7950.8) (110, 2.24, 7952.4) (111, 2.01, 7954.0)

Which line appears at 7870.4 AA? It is [S II] 6716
